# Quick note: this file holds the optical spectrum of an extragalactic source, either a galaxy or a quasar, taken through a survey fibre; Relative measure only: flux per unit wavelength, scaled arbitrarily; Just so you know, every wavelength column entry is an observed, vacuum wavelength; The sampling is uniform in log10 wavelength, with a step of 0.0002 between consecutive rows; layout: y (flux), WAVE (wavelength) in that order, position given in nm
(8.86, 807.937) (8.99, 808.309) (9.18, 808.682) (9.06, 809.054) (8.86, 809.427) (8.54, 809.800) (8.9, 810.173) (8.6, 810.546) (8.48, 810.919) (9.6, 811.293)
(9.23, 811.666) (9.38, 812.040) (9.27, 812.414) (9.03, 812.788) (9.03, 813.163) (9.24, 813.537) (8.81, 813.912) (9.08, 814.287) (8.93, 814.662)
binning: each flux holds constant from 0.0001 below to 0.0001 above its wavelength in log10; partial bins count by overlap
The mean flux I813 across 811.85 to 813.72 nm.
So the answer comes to 9.19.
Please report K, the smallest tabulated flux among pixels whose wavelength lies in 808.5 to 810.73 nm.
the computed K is 8.54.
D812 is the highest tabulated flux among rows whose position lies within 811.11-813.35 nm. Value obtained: 9.6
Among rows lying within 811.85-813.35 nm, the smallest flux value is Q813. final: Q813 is 9.03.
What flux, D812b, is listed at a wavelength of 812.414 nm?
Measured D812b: 9.27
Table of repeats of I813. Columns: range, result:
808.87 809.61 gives 8.96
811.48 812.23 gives 9.3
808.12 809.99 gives 8.92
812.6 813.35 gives 9.03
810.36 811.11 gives 8.54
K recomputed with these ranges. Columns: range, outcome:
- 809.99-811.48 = 8.48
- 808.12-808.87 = 8.99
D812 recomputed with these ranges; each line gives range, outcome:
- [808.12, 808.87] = 9.18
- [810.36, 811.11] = 8.6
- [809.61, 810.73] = 8.9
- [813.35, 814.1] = 9.24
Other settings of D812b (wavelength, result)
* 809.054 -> 9.06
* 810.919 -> 8.48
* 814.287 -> 9.08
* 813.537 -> 9.24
